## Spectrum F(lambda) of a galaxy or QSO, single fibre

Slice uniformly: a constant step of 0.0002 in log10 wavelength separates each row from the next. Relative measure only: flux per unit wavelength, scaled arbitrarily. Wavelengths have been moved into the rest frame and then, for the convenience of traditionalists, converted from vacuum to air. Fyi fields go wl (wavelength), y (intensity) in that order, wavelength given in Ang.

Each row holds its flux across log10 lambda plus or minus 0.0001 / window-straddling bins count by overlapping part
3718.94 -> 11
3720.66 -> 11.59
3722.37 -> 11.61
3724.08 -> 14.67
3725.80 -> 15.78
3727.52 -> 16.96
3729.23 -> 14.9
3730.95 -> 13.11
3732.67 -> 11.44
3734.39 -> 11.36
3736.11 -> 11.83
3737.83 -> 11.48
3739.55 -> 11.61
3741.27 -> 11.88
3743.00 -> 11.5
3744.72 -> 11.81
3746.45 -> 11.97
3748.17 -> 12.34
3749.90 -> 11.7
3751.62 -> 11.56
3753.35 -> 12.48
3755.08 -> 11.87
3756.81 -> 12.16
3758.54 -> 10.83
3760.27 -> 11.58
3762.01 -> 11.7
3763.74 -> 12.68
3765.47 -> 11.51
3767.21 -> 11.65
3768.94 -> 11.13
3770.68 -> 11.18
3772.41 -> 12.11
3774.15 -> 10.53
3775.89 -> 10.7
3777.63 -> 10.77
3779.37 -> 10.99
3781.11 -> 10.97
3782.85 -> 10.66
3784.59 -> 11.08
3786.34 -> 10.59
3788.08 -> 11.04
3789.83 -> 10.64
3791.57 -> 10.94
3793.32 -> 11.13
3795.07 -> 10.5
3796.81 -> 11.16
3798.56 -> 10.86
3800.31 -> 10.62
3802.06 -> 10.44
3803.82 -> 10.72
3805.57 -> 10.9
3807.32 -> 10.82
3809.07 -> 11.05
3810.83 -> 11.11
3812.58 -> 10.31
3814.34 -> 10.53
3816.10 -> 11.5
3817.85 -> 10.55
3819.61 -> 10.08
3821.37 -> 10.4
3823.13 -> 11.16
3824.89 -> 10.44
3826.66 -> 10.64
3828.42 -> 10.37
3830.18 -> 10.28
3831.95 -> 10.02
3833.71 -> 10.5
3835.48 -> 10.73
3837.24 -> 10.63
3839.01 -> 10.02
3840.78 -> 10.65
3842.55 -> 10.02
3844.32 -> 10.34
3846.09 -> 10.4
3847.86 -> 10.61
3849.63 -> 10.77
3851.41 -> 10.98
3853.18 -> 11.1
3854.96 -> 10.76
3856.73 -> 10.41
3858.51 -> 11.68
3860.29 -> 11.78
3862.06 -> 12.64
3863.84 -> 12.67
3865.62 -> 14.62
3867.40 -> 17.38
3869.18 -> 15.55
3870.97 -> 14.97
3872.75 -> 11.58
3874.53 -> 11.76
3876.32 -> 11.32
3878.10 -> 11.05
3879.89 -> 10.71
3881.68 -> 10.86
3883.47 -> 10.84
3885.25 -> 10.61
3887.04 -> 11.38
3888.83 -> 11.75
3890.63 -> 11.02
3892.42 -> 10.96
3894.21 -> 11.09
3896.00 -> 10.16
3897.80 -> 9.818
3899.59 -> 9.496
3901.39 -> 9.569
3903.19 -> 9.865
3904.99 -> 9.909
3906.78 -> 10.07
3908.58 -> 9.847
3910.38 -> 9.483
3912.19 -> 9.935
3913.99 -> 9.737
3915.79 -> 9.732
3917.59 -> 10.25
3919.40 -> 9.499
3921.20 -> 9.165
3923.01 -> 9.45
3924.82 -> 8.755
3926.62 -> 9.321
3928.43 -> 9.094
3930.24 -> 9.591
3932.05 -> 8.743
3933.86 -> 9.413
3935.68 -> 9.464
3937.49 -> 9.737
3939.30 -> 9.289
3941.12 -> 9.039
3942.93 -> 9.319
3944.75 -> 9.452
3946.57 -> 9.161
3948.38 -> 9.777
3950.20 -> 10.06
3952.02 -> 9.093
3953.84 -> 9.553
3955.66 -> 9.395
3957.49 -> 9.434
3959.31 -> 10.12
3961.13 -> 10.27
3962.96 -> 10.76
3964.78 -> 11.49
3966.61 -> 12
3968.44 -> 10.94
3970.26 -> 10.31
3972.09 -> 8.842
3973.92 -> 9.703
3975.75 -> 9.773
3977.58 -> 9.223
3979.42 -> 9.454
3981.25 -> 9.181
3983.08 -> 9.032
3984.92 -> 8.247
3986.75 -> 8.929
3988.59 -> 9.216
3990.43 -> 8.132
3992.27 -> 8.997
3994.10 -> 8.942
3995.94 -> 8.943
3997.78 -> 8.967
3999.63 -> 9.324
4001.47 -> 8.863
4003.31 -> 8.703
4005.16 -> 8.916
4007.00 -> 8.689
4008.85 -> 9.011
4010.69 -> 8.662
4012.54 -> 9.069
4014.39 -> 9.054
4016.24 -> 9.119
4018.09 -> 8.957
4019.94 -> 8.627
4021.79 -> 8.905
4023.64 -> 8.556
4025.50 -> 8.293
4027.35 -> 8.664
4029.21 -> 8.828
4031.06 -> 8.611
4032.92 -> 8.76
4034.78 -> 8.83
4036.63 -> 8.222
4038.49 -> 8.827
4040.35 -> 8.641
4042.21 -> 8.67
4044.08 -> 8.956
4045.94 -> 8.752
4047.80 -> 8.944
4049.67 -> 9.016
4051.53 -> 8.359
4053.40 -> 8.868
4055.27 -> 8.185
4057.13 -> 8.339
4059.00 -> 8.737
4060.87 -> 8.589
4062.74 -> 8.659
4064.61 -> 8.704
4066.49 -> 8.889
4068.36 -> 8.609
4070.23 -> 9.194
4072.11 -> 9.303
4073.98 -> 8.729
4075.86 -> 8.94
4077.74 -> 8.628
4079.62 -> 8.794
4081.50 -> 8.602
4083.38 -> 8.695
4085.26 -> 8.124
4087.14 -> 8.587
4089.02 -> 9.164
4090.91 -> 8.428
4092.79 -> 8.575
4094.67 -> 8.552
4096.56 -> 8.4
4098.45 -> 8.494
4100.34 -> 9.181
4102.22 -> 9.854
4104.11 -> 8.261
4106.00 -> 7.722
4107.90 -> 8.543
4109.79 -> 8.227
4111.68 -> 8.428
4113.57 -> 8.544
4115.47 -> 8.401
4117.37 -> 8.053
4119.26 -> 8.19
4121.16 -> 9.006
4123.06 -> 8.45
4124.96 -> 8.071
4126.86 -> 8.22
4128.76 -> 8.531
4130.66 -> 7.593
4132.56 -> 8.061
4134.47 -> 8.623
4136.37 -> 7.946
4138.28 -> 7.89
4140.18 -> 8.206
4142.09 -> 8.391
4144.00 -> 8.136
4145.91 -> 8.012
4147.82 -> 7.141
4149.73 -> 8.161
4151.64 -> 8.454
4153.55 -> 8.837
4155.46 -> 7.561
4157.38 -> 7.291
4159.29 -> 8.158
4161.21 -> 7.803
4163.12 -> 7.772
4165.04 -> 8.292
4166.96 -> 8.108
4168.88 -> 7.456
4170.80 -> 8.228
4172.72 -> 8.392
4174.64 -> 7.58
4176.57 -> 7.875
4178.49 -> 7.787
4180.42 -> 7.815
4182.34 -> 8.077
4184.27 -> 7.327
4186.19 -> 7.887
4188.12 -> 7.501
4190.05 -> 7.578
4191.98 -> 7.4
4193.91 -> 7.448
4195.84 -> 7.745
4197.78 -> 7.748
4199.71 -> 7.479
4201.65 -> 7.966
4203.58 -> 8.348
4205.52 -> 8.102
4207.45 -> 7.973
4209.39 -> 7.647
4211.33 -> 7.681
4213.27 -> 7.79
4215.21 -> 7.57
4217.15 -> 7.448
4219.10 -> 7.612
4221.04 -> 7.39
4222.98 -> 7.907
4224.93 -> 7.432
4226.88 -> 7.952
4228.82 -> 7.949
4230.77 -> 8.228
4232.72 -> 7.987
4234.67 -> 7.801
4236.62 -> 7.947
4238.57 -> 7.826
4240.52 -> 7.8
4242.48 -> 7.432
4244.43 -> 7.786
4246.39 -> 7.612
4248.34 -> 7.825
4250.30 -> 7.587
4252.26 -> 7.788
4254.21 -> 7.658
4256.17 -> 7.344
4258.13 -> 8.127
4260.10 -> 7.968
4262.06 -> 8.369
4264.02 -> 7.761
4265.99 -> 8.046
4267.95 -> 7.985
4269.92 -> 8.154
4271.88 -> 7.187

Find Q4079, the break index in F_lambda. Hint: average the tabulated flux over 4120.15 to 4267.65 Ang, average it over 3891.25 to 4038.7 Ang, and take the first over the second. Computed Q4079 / 0.84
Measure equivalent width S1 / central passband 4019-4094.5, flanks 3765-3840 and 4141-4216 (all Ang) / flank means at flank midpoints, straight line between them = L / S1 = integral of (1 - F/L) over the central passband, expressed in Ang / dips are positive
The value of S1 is 0.9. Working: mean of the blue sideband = 10.8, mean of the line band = 8.69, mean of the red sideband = 7.86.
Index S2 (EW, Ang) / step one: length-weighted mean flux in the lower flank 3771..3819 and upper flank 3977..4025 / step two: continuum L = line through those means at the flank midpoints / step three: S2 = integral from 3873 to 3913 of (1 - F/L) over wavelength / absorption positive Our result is -2.44 Ang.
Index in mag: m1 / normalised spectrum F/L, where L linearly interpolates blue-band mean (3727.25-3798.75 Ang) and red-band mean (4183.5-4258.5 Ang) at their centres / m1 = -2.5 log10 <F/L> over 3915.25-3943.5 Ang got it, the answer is 0.09 mag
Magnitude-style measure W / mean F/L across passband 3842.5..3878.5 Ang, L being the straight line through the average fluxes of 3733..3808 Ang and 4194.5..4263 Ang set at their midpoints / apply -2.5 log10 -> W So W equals -0.14 mag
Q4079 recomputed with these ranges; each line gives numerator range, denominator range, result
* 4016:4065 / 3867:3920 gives 0.79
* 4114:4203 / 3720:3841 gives 0.70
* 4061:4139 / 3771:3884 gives 0.76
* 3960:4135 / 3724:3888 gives 0.77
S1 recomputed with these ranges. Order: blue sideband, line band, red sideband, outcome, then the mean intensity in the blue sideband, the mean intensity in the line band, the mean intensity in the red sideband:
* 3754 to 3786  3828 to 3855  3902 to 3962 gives 0.09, 11.3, 10.5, 9.55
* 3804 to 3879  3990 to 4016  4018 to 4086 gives 1.15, 11.3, 8.9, 8.7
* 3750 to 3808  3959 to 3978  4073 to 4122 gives -1.41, 11.2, 10.3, 8.58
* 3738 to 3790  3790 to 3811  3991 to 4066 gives 0.46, 11.5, 10.8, 8.77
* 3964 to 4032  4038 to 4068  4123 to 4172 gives 0.20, 9.16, 8.69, 8.05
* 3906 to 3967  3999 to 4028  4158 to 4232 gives 0.89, 9.67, 8.84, 7.8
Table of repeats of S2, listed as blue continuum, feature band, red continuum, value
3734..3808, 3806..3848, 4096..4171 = 1.1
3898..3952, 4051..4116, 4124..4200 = -1.5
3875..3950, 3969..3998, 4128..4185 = 0.7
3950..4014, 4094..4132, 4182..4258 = 0.3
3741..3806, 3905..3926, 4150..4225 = 0.9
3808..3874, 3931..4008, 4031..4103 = 3.2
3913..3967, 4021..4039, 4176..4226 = 0.7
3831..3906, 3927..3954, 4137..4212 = 2.8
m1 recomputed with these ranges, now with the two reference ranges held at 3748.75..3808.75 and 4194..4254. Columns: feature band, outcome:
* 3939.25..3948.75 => 0.07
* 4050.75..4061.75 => 0.07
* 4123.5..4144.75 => 0.04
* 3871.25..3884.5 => -0.09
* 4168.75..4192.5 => 0.04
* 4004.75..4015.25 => 0.06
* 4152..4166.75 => 0.04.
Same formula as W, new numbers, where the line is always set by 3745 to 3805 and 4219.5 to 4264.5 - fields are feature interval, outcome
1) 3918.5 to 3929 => 0.10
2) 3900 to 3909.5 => 0.05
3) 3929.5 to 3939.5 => 0.08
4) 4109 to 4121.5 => 0.05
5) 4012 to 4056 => 0.07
